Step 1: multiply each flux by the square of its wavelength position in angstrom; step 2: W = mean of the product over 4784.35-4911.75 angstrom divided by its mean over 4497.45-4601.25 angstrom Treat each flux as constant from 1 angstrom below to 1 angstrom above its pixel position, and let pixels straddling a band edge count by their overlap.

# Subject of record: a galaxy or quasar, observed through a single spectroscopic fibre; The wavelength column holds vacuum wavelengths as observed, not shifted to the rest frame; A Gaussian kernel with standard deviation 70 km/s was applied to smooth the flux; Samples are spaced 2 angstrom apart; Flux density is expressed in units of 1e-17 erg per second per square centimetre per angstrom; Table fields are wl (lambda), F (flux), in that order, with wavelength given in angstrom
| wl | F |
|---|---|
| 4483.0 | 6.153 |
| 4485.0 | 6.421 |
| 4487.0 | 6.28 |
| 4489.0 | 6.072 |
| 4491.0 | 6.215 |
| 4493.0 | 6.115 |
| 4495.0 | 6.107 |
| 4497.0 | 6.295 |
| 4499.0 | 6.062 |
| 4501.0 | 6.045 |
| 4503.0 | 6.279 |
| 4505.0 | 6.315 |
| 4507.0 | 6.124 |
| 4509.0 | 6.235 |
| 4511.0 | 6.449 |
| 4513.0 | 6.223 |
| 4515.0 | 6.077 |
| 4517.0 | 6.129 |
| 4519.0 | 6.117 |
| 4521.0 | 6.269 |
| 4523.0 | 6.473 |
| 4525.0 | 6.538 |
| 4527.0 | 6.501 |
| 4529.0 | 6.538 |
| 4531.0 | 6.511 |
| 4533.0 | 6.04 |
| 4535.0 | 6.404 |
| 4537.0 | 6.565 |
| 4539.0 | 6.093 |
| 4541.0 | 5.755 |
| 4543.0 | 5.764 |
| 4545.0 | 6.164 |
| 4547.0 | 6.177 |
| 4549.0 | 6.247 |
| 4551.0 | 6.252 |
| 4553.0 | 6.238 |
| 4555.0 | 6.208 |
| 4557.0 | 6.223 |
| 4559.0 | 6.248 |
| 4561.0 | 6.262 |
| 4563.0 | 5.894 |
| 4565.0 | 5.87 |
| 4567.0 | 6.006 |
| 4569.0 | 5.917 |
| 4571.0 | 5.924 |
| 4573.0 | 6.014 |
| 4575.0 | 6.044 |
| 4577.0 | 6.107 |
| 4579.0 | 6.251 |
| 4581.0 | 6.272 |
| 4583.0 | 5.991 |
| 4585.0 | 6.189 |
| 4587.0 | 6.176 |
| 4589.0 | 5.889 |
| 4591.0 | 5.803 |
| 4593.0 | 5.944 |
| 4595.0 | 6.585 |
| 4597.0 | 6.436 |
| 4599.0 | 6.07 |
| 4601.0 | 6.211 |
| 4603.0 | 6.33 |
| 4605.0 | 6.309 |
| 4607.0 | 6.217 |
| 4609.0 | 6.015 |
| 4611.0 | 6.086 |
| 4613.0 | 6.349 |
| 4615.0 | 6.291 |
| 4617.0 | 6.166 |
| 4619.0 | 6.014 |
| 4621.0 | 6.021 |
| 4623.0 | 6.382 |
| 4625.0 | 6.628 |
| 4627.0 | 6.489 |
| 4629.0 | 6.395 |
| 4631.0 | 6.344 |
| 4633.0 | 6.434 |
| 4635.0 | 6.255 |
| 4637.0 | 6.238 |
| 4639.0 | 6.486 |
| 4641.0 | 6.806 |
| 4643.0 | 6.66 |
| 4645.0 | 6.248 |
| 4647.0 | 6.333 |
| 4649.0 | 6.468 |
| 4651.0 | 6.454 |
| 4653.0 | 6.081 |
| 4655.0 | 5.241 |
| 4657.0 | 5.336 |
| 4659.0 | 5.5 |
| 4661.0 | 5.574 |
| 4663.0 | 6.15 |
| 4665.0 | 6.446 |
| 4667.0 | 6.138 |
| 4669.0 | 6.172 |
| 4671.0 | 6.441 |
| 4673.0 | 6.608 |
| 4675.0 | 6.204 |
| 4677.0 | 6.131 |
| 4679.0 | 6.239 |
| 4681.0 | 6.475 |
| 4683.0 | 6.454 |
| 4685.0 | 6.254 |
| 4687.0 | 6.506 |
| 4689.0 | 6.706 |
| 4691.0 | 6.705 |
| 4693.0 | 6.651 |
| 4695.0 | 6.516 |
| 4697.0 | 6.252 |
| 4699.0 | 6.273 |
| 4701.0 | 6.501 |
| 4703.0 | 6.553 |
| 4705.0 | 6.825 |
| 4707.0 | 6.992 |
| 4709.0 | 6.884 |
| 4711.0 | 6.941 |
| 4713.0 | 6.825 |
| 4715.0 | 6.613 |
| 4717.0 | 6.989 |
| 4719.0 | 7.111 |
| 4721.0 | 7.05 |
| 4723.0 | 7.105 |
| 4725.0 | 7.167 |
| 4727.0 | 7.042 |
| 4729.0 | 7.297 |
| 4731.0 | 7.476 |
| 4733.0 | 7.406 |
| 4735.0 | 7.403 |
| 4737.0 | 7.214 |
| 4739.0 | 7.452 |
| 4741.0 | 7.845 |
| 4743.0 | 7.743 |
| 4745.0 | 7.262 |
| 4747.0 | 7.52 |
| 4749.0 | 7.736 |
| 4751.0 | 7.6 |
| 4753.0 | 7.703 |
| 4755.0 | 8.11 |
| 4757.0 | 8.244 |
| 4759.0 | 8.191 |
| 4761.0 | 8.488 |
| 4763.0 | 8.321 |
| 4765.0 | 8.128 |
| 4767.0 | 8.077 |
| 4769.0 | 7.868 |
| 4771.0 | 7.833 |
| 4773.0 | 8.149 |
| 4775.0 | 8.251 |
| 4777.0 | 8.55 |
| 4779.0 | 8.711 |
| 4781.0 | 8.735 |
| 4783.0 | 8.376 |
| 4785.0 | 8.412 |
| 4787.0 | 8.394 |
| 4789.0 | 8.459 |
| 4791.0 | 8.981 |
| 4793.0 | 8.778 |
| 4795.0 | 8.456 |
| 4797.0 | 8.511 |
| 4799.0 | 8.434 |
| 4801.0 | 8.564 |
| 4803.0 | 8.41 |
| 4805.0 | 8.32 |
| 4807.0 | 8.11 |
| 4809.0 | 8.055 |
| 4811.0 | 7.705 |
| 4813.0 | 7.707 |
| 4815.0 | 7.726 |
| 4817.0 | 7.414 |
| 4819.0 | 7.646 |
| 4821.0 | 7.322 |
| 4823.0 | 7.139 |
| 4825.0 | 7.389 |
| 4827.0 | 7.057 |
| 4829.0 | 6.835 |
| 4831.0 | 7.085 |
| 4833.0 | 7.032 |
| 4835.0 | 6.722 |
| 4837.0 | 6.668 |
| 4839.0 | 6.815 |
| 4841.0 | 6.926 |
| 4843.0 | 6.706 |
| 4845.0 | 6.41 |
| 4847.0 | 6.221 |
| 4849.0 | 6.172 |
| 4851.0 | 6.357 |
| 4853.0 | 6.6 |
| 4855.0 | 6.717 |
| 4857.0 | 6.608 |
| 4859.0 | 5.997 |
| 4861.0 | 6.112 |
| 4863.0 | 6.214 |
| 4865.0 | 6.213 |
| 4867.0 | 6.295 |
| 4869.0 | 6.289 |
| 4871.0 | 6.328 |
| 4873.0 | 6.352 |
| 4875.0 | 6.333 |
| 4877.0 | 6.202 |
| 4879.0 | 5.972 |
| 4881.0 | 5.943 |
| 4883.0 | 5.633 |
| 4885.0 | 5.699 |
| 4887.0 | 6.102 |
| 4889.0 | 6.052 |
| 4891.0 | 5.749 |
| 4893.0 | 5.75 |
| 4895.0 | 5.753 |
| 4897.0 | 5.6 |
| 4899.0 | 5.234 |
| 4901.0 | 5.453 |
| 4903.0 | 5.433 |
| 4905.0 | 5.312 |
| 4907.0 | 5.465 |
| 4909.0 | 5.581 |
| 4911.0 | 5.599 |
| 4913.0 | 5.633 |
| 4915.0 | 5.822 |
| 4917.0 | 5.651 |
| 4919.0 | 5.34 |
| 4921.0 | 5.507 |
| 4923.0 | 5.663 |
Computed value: 1.25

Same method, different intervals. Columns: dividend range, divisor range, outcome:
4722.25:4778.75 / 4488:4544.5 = 1.38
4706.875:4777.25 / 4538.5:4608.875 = 1.33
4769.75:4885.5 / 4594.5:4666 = 1.27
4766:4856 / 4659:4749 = 1.18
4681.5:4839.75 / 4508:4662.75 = 1.31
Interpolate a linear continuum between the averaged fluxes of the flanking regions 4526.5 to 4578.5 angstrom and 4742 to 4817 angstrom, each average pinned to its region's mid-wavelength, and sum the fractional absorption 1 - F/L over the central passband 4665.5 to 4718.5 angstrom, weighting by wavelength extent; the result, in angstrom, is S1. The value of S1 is 6.1 angstrom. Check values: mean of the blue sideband 6.15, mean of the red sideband 8.17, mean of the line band 6.54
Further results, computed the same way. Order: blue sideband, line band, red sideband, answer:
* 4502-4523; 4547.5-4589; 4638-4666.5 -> 0.5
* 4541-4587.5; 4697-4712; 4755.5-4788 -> 1.8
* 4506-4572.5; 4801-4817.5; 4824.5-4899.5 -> -4.4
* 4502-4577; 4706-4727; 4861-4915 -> -3.3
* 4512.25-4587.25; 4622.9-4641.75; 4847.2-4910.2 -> -1.0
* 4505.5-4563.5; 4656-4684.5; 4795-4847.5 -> 2.8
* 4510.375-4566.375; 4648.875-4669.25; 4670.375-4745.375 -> 2.2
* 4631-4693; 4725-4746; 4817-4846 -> -2.6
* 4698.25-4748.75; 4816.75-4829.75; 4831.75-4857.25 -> -1.1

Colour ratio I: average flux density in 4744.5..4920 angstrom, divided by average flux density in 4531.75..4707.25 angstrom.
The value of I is 1.1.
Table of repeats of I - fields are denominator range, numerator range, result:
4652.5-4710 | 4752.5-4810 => 1.32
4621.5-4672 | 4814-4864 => 1.09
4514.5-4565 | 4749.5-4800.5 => 1.34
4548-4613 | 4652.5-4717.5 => 1.04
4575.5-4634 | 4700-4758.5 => 1.17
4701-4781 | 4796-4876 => 0.93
